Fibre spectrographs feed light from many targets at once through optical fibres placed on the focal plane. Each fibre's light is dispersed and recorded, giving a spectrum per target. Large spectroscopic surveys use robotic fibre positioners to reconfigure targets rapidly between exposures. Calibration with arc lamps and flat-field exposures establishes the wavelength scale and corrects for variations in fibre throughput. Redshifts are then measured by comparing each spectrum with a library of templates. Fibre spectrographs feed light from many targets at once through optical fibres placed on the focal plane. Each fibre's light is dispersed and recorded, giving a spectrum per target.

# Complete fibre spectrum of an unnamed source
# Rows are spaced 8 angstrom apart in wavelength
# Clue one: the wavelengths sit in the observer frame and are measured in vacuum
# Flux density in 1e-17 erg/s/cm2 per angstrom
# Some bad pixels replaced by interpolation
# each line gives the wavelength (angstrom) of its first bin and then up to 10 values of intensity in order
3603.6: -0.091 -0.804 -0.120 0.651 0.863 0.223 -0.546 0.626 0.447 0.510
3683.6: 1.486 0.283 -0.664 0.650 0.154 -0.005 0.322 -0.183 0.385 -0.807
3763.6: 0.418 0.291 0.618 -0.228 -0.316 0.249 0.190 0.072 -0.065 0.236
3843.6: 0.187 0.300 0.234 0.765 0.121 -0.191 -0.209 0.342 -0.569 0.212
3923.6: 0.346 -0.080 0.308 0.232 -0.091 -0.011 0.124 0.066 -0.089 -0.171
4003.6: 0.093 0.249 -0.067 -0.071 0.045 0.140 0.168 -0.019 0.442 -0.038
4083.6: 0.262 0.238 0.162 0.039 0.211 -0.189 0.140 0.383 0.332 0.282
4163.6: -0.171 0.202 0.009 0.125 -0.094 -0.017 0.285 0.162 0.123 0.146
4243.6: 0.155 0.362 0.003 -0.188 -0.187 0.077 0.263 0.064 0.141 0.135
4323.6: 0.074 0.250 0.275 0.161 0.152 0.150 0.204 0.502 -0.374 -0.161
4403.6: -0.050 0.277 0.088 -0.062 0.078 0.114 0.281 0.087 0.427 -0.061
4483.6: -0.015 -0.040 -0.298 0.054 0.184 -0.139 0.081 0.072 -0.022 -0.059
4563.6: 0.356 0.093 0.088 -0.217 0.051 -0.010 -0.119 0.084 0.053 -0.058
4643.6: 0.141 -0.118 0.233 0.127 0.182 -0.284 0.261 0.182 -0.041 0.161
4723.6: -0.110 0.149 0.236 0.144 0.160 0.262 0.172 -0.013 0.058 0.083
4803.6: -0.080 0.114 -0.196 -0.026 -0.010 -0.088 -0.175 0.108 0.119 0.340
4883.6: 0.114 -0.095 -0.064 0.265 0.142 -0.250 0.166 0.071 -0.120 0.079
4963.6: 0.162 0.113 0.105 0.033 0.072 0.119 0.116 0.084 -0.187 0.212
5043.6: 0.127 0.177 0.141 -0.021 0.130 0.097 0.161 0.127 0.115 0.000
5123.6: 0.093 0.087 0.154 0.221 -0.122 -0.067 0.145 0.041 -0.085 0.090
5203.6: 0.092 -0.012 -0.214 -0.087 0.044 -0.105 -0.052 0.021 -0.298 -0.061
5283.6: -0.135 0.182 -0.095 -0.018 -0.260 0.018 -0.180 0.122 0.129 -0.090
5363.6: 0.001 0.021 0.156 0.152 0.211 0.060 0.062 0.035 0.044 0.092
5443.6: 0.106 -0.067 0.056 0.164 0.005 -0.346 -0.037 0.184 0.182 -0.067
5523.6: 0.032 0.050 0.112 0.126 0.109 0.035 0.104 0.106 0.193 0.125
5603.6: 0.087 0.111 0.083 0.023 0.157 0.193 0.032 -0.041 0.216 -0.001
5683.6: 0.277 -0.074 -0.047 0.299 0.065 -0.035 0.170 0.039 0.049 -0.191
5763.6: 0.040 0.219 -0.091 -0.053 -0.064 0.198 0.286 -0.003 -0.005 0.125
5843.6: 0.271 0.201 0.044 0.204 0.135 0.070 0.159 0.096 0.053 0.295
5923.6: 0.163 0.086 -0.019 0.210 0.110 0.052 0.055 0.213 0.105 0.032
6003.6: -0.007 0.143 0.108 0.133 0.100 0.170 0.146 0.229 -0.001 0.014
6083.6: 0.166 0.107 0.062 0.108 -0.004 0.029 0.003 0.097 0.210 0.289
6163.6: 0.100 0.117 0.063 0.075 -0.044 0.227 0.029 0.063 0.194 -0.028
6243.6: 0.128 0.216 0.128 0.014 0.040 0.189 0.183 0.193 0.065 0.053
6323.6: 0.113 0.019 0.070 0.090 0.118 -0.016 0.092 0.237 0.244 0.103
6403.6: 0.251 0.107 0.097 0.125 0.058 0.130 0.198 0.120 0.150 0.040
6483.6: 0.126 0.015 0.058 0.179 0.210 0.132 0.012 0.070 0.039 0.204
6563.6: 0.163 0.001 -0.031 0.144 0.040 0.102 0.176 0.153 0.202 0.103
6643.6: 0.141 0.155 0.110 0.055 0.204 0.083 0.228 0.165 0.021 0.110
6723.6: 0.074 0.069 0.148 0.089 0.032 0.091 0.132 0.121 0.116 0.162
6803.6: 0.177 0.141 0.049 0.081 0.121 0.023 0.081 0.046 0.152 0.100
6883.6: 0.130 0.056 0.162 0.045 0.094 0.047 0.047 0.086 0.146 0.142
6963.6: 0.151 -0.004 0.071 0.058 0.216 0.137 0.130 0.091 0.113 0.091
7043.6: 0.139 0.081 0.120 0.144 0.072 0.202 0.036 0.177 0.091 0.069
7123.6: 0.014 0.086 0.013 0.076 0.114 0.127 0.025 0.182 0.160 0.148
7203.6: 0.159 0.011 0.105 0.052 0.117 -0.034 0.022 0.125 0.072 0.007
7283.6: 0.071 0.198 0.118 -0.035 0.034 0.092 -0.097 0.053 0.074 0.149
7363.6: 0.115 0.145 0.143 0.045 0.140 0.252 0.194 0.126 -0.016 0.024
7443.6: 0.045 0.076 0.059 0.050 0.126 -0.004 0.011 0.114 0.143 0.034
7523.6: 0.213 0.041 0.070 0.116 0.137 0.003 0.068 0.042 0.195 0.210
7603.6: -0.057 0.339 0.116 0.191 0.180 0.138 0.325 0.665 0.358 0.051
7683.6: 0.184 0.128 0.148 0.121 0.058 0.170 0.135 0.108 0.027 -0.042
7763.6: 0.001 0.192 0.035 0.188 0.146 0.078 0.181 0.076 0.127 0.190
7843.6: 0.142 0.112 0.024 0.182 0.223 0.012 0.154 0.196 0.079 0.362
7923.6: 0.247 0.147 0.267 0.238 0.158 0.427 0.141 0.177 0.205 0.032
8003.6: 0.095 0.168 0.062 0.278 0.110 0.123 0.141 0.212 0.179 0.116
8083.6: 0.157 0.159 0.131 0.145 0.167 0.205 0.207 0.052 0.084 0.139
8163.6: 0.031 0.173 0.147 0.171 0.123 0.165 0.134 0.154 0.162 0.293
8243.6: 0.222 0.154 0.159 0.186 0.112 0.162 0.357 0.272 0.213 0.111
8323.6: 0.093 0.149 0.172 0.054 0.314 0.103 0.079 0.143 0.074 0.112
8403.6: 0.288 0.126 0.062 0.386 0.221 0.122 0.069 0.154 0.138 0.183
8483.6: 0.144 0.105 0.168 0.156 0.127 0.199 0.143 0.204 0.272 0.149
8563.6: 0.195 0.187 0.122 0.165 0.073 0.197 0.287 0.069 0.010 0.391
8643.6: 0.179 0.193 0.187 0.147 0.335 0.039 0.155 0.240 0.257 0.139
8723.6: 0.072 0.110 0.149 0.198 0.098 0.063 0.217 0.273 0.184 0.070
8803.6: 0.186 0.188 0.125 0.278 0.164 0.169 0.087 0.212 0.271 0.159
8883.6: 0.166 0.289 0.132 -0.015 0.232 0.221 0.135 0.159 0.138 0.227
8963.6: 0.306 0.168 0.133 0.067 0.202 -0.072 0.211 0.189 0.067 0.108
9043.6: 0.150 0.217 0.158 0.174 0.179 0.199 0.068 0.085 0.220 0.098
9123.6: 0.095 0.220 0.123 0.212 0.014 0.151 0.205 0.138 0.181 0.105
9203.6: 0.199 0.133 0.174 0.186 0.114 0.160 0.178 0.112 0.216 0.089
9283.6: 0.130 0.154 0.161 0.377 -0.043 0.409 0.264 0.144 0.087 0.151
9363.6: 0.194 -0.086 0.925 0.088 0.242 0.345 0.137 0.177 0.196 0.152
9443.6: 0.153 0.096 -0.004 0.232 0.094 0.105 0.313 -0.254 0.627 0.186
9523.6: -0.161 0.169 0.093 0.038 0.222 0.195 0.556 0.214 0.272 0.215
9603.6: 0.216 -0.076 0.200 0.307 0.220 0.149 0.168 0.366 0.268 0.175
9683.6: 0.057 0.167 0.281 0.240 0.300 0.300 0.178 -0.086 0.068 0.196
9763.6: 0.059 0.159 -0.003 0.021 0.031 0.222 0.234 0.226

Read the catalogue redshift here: 1.05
